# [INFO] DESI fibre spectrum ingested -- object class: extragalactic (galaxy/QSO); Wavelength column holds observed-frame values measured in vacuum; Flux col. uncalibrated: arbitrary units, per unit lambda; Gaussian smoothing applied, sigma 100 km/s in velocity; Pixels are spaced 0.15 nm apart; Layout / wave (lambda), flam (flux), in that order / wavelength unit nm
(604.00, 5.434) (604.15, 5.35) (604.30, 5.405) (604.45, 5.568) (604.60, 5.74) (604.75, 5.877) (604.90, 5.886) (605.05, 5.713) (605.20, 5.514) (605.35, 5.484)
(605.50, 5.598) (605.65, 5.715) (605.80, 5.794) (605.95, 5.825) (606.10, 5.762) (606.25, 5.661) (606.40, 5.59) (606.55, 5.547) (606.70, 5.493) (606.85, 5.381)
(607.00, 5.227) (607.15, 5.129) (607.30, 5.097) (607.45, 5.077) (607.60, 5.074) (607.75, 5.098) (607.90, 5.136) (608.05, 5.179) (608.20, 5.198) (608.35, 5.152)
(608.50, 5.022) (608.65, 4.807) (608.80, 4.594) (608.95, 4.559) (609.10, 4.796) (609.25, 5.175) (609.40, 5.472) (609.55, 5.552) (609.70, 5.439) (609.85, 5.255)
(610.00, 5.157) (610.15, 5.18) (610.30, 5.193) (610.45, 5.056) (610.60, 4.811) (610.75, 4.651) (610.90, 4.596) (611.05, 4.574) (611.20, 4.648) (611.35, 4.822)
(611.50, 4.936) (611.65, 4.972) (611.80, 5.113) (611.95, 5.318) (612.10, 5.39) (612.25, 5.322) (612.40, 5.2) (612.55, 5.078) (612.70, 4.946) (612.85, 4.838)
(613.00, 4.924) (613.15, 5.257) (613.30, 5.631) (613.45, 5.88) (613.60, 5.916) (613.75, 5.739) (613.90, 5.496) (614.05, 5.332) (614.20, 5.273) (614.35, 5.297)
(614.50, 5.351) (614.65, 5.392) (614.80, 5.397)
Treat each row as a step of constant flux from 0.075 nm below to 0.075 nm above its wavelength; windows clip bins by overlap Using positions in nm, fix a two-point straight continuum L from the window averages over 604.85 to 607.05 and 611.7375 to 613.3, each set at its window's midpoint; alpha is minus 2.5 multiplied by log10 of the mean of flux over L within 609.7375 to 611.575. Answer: 0.08 mag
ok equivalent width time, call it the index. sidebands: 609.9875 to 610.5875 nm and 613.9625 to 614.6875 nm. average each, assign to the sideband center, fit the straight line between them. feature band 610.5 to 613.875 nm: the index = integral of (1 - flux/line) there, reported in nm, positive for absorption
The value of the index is 0.061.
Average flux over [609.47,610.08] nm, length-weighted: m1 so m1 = 5.35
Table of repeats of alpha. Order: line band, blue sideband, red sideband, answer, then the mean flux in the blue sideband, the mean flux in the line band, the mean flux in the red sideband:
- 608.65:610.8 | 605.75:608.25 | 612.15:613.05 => 0.03 mag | 5.37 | 5.06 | 5.06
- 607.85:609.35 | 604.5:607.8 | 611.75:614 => 0.10 mag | 5.52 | 4.97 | 5.34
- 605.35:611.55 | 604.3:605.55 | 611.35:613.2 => 0.04 mag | 5.66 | 5.18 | 5.09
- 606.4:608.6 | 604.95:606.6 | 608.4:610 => 0.03 mag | 5.66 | 5.21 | 5.07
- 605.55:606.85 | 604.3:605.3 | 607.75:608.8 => -0.04 mag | 5.69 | 5.66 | 5.05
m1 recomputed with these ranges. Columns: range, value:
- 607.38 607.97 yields 5.1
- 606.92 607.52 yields 5.14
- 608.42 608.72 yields 4.92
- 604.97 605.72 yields 5.61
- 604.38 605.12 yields 5.76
